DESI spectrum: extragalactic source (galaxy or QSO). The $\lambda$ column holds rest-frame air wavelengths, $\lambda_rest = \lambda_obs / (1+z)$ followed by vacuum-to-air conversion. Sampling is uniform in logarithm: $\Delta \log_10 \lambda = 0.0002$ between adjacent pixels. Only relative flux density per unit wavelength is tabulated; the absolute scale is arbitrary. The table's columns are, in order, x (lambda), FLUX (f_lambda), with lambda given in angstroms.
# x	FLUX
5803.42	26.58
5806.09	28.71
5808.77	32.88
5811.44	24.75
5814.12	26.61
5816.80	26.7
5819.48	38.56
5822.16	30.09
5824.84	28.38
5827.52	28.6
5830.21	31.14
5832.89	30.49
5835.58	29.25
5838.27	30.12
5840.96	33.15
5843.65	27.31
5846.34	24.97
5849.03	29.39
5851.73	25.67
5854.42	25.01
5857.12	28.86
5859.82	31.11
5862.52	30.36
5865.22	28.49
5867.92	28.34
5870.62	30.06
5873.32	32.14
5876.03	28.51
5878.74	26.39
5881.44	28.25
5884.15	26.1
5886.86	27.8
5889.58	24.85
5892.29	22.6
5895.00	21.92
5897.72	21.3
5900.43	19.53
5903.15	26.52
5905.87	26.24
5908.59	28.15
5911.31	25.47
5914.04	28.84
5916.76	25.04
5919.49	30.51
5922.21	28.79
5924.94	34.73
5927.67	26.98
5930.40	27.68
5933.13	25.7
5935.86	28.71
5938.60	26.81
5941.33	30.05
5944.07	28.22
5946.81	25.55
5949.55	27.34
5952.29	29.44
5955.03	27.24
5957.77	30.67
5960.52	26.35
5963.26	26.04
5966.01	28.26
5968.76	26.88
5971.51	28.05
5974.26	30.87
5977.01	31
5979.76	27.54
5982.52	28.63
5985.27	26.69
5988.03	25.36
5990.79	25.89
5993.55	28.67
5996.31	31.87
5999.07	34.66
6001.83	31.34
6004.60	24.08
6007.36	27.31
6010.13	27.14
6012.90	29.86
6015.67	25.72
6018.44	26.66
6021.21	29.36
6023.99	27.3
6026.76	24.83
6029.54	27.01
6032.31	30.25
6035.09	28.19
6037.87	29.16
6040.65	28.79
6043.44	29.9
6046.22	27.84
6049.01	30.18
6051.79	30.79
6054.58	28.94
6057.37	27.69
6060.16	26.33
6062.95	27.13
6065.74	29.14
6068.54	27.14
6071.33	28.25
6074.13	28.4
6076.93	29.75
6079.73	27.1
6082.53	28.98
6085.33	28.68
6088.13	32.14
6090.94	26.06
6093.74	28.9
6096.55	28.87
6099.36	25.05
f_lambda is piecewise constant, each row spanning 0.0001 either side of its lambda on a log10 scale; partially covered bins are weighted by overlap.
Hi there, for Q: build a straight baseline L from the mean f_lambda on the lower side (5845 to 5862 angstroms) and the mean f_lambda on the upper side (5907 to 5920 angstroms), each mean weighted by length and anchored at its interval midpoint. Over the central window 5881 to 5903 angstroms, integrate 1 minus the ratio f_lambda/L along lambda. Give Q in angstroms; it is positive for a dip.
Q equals 2.8 angstroms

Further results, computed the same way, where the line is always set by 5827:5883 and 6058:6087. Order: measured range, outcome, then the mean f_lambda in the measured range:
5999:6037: 0.6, 27.9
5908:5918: 0.7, 26.8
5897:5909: 1.9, 24.2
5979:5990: 0.6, 27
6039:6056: -0.7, 29.4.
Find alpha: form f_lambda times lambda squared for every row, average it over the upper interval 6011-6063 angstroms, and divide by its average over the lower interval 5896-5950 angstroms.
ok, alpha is 1.08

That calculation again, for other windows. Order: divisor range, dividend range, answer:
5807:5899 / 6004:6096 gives 1.07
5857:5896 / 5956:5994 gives 1.04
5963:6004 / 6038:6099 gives 1.02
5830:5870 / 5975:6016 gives 1.04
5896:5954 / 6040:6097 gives 1.10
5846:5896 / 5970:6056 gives 1.09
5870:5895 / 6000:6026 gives 1.07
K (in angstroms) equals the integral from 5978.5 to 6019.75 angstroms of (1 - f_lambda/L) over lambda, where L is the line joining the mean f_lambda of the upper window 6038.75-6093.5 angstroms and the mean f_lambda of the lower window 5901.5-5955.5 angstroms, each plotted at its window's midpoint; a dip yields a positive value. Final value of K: 0.2 angstroms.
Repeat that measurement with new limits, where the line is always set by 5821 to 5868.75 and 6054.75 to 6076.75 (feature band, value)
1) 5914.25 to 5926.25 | -0.5 angstroms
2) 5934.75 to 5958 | 0.3 angstroms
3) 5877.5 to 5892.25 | 1.2 angstroms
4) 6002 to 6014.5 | 0.3 angstroms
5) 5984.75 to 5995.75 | 0.5 angstroms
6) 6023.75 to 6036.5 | 0.2 angstroms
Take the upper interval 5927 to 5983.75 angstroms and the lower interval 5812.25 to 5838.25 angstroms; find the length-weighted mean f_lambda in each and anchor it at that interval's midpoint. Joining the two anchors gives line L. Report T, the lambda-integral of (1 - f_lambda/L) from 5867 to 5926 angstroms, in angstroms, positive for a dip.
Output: 4.07 angstroms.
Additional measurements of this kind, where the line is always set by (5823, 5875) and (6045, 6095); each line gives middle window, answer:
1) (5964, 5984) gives 0.1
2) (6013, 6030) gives 1.0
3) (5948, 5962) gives 0.3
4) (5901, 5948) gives 1.9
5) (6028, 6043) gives -0.1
